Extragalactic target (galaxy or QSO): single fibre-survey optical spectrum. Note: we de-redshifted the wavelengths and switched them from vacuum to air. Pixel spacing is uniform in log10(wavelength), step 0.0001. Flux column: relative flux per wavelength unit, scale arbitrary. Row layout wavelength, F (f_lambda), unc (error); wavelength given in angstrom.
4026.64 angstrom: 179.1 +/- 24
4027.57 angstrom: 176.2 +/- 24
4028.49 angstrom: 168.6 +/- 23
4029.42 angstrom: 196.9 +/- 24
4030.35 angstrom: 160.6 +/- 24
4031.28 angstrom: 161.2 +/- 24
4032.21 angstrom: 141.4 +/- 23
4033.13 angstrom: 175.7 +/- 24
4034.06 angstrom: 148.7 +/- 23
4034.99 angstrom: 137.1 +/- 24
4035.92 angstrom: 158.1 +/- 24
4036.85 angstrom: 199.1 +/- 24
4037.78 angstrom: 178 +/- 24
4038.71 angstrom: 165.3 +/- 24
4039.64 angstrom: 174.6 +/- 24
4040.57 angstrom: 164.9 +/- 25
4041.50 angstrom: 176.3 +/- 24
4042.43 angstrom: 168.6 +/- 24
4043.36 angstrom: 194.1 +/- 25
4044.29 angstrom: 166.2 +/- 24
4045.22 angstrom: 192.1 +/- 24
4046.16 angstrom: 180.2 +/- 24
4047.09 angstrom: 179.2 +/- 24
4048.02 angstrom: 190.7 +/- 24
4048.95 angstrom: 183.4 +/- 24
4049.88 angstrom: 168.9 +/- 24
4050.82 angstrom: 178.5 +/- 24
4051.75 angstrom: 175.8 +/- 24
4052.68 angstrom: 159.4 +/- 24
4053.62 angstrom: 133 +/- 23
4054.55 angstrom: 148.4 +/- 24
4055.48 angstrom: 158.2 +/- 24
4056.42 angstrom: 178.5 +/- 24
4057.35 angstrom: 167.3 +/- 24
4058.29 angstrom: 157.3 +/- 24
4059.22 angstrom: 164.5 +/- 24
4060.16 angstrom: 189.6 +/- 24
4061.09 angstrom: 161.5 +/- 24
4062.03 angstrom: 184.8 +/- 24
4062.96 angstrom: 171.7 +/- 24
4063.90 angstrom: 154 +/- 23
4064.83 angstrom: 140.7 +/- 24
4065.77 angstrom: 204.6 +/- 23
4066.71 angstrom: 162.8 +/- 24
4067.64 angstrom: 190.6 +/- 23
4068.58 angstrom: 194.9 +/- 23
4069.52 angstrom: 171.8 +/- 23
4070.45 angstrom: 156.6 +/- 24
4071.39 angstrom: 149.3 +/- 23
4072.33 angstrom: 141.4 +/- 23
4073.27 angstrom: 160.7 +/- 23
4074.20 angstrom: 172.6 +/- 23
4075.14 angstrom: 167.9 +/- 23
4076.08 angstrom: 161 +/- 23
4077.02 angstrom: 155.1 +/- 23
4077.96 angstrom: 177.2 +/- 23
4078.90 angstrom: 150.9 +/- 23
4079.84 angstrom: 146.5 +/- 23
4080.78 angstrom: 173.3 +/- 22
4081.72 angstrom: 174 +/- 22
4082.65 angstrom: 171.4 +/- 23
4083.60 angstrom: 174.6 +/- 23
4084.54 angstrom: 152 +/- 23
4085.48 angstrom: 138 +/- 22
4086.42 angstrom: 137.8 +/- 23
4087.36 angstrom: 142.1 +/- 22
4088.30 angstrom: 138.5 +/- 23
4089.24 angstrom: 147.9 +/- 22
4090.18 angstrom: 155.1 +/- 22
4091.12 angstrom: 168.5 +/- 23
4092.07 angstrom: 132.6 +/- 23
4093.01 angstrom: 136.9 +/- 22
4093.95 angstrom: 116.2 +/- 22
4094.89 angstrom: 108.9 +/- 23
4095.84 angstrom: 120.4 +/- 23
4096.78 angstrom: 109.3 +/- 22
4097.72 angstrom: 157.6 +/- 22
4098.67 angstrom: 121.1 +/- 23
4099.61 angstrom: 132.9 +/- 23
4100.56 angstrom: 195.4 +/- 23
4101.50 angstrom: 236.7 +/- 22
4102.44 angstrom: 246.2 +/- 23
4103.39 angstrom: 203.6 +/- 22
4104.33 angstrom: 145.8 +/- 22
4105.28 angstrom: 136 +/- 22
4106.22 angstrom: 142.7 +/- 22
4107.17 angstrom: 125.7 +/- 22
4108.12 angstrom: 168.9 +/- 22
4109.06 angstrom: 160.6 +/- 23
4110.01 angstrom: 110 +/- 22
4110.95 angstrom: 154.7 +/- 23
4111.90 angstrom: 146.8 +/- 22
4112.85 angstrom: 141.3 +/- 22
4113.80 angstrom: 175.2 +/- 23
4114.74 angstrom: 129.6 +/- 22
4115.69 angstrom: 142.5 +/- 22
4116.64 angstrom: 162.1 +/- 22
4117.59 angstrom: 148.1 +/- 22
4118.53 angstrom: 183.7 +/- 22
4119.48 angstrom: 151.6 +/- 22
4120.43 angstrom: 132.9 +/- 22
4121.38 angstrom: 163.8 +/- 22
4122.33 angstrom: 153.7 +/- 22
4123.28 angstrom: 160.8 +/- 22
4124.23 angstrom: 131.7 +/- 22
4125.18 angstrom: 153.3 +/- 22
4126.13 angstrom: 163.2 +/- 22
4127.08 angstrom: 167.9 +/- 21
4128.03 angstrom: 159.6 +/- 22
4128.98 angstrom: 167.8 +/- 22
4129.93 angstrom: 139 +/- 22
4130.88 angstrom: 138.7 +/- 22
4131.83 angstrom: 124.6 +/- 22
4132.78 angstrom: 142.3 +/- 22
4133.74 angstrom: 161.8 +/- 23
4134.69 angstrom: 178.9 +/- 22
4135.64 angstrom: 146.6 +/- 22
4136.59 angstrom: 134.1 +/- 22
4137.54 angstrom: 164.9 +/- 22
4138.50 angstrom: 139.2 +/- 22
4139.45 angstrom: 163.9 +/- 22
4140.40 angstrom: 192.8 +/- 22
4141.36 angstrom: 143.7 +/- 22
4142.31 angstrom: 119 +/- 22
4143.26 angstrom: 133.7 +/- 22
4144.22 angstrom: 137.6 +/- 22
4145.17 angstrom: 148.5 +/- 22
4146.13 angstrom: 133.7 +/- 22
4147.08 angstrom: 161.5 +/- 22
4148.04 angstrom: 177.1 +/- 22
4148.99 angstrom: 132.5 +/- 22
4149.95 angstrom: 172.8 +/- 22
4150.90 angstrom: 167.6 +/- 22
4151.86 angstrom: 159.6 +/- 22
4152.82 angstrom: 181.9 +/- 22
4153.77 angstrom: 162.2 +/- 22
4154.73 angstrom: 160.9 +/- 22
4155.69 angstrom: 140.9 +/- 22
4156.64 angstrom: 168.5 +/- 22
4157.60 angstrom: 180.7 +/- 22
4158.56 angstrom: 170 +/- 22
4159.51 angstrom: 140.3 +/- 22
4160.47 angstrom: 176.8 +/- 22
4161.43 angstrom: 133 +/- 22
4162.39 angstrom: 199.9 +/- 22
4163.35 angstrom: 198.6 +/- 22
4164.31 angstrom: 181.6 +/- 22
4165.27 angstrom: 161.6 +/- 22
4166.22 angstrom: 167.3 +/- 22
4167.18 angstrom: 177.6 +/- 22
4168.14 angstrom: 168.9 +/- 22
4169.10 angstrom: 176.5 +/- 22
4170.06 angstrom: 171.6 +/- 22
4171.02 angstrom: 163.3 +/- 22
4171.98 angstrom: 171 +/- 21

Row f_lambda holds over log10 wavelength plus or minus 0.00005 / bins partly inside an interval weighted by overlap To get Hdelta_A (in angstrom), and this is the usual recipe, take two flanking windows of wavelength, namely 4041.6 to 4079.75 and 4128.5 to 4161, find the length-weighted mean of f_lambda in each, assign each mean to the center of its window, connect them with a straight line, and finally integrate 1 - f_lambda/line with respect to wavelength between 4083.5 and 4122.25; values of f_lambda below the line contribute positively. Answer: 2.6 angstrom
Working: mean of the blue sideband 169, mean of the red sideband 155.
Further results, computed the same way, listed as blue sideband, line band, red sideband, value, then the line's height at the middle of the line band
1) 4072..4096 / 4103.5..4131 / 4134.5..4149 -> -0.1 angstrom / 151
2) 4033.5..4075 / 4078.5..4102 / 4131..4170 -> 2.3 angstrom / 166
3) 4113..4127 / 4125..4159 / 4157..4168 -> 1.6 angstrom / 163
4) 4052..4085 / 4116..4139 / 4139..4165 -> 1.3 angstrom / 162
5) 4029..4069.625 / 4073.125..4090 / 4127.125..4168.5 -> 0.9 angstrom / 167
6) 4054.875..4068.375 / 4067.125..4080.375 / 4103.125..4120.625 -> 0.1 angstrom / 166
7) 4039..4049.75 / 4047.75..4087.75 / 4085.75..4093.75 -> -1.1 angstrom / 161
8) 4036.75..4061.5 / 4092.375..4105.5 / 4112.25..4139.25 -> 0.3 angstrom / 159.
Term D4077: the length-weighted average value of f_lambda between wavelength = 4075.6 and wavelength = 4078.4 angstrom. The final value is 164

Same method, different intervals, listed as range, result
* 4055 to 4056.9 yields 168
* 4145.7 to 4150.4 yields 156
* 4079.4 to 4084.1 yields 168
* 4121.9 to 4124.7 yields 149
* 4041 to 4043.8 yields 179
